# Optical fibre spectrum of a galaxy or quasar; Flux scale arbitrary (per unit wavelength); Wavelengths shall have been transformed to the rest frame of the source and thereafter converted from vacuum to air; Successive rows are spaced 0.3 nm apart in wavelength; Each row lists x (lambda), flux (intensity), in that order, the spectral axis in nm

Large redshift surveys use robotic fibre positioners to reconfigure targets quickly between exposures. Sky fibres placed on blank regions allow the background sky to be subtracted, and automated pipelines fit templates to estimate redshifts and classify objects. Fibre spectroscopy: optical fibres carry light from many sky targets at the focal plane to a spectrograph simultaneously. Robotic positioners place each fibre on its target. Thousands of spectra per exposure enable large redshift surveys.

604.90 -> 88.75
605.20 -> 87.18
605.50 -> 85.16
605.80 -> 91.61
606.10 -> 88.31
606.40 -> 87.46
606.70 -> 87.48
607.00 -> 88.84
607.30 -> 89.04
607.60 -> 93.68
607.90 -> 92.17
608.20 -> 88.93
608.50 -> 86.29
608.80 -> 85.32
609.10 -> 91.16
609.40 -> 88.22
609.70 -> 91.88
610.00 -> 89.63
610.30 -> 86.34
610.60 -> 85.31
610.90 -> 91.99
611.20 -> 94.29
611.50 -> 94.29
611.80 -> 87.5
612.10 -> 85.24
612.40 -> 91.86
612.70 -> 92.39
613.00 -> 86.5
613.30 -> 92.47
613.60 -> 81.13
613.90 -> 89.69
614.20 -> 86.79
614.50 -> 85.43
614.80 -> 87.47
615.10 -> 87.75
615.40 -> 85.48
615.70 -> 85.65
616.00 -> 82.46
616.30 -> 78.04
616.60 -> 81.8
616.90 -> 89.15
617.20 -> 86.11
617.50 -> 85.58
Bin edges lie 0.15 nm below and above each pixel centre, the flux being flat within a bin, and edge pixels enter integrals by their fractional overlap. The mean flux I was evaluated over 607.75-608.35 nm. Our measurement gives 90.5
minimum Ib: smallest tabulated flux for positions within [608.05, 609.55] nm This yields 85.32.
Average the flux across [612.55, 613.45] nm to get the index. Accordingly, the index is 90.5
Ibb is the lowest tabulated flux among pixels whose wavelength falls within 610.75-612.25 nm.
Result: 85.24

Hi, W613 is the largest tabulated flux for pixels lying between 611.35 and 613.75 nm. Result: 94.29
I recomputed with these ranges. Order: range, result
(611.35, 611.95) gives 90.9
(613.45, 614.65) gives 85.8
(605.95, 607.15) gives 88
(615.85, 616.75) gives 80.8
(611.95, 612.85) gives 89.8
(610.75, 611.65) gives 93.5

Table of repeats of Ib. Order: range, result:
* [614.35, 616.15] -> 82.46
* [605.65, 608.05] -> 87.46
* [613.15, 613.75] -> 81.13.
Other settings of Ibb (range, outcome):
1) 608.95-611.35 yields 85.31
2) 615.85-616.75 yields 78.04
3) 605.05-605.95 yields 85.16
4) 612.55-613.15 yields 86.5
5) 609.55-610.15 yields 89.63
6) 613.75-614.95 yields 85.43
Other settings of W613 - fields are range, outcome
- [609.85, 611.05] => 91.99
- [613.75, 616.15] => 89.69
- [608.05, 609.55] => 91.16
